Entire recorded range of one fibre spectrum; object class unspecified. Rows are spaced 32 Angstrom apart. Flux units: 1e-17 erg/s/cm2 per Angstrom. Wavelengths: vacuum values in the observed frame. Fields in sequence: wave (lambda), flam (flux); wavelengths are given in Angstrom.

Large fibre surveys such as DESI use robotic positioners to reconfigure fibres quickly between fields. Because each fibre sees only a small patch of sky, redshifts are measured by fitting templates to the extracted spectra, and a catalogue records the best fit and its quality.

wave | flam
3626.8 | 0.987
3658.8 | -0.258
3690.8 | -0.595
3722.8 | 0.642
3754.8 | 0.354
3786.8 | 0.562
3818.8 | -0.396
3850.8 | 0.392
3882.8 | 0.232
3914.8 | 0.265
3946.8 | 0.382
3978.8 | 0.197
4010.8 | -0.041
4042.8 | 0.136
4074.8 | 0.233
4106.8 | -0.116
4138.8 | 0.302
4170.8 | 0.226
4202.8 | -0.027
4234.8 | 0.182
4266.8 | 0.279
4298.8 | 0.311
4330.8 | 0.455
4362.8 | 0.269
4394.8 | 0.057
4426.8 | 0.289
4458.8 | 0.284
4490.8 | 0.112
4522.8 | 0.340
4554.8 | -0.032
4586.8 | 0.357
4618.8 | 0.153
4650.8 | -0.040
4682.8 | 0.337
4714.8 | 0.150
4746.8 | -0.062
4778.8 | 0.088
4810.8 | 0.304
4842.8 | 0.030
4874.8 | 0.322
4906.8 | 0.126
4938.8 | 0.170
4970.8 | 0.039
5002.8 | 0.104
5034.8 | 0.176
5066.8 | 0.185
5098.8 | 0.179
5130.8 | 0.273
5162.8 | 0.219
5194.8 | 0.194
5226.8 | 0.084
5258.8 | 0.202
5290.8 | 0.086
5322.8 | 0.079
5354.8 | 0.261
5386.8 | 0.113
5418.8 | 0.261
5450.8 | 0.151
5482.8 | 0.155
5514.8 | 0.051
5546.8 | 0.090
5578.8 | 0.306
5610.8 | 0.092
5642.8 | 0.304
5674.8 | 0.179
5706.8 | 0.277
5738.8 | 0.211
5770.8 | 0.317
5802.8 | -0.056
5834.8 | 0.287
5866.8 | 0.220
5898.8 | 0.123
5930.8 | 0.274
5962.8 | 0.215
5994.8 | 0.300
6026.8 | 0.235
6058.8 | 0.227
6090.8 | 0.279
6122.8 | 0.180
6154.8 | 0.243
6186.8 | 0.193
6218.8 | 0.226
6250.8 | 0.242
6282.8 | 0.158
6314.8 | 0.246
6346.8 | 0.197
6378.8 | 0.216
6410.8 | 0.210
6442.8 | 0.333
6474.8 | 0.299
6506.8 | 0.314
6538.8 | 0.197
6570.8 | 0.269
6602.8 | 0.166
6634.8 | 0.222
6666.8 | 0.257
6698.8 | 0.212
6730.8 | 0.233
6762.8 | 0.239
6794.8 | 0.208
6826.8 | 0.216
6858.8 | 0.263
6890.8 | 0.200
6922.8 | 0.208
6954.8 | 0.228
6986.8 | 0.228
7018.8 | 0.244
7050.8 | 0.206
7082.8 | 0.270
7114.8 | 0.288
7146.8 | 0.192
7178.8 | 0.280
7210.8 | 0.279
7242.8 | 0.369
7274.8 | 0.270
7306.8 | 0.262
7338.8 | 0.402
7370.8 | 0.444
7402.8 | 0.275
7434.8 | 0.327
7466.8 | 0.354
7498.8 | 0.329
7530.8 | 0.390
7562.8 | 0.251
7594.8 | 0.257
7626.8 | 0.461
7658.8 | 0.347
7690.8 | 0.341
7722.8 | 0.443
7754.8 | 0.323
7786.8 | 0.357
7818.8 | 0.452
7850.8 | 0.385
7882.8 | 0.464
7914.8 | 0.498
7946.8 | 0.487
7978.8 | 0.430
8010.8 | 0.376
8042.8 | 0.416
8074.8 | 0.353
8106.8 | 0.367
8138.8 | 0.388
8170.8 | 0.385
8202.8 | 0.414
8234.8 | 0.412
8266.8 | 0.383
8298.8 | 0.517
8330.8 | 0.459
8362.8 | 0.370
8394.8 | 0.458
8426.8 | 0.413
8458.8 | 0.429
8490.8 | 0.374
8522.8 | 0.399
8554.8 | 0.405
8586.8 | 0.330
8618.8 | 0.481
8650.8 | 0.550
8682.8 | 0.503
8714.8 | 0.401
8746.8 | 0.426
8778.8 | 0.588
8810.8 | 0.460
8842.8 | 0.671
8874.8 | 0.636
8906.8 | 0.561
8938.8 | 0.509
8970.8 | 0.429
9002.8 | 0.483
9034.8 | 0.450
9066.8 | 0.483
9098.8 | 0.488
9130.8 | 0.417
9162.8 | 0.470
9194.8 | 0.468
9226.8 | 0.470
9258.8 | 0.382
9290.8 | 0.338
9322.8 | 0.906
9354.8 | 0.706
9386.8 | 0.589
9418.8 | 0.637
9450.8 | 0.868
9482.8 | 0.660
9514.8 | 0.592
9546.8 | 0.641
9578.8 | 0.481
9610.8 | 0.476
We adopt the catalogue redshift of 0.97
